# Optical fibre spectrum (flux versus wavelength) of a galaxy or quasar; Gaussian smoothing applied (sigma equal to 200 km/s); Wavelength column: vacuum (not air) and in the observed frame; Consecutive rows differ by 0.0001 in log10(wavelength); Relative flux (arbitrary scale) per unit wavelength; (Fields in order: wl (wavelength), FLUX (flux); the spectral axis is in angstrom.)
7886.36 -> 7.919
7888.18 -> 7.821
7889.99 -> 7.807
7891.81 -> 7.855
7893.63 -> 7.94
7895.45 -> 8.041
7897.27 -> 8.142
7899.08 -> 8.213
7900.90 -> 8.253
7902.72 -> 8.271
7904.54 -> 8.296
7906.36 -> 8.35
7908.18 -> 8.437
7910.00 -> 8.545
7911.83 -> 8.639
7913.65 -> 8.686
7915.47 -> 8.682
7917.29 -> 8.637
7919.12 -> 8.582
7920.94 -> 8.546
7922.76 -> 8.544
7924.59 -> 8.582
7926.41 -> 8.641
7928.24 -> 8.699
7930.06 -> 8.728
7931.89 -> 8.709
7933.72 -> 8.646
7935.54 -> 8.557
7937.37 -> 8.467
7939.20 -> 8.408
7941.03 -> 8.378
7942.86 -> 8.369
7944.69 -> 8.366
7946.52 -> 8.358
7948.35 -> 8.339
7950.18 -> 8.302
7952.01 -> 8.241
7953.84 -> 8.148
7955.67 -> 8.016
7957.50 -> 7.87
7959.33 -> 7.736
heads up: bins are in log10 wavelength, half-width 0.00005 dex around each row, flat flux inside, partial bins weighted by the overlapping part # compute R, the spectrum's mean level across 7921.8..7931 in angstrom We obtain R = 8.64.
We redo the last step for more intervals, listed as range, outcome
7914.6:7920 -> 8.63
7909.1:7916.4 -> 8.64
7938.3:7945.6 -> 8.38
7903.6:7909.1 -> 8.36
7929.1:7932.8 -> 8.72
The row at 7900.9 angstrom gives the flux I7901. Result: 8.253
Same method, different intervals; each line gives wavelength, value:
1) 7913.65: 8.686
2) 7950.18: 8.302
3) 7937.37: 8.467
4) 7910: 8.545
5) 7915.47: 8.682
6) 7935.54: 8.557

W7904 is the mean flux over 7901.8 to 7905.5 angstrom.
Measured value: 8.28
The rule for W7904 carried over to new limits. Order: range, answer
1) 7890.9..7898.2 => 8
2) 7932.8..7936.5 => 8.6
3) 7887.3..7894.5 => 7.86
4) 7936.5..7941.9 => 8.41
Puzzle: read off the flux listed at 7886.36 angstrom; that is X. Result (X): 7.919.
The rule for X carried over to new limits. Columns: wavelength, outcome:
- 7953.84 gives 8.148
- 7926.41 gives 8.641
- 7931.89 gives 8.709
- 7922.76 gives 8.544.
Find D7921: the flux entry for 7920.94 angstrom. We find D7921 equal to 8.546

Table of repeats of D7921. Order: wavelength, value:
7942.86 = 8.369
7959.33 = 7.736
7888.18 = 7.821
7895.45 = 8.041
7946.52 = 8.358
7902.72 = 8.271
